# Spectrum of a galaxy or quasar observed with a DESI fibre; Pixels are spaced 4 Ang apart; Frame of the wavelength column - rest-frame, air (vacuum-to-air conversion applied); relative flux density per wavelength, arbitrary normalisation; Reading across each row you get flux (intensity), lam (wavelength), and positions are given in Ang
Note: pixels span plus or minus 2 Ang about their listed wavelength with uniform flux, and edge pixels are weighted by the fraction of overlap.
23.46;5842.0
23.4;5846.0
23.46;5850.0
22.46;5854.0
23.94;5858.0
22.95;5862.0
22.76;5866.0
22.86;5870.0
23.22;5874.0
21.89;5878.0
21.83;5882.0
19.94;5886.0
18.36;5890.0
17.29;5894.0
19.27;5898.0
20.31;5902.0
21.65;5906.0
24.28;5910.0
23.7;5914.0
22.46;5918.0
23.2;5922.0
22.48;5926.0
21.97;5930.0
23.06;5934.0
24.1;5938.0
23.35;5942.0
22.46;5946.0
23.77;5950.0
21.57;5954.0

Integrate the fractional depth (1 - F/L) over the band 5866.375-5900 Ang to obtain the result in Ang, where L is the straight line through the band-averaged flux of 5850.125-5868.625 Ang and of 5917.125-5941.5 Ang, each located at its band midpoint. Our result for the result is 3.4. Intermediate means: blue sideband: 23.1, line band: 20.7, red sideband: 22.9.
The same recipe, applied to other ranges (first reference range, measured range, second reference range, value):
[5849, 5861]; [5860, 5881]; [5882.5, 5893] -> -1.3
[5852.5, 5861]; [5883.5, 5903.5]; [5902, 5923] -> 3.4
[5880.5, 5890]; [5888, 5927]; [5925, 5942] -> 0.6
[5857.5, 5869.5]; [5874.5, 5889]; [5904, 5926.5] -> 1.1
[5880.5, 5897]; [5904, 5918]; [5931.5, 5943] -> -1.3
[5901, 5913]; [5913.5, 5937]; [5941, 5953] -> -0.1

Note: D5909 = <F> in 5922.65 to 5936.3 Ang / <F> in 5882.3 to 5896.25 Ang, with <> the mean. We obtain 1.2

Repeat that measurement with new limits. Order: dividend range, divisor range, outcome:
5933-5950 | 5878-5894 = 1.17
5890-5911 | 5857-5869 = 0.87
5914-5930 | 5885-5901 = 1.21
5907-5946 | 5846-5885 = 1.01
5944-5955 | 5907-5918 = 0.97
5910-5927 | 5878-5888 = 1.10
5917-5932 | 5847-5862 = 0.97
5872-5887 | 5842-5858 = 0.94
